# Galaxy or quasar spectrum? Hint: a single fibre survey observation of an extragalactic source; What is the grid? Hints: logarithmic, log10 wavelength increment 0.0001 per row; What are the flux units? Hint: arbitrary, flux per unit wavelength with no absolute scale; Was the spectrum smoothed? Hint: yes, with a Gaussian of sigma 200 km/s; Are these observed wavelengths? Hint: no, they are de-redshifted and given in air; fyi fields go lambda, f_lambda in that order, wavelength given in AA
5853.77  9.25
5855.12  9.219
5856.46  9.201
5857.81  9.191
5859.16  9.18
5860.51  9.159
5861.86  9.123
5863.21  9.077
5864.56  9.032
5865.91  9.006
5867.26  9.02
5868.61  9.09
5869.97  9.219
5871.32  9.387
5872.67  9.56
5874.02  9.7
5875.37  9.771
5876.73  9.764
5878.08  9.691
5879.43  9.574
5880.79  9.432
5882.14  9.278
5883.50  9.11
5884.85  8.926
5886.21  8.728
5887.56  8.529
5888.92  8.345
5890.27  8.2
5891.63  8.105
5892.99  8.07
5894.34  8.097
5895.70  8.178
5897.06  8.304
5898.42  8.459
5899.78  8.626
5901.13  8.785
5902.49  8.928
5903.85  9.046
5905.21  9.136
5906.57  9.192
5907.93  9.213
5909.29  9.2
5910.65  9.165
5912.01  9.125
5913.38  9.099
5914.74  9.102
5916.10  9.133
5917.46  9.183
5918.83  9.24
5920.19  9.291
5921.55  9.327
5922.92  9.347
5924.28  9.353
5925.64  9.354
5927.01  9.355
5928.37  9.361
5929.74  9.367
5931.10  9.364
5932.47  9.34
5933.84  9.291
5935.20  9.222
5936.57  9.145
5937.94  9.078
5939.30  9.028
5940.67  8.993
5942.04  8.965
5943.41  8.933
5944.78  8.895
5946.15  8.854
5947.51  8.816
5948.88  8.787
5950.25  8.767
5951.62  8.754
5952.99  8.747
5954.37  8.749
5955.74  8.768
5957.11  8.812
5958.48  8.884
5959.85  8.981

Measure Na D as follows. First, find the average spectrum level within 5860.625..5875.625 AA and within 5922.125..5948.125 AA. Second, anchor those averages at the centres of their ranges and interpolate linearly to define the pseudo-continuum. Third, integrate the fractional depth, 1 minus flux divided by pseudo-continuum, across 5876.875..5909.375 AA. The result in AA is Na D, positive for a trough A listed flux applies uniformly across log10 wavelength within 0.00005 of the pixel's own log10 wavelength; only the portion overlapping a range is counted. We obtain 1.5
